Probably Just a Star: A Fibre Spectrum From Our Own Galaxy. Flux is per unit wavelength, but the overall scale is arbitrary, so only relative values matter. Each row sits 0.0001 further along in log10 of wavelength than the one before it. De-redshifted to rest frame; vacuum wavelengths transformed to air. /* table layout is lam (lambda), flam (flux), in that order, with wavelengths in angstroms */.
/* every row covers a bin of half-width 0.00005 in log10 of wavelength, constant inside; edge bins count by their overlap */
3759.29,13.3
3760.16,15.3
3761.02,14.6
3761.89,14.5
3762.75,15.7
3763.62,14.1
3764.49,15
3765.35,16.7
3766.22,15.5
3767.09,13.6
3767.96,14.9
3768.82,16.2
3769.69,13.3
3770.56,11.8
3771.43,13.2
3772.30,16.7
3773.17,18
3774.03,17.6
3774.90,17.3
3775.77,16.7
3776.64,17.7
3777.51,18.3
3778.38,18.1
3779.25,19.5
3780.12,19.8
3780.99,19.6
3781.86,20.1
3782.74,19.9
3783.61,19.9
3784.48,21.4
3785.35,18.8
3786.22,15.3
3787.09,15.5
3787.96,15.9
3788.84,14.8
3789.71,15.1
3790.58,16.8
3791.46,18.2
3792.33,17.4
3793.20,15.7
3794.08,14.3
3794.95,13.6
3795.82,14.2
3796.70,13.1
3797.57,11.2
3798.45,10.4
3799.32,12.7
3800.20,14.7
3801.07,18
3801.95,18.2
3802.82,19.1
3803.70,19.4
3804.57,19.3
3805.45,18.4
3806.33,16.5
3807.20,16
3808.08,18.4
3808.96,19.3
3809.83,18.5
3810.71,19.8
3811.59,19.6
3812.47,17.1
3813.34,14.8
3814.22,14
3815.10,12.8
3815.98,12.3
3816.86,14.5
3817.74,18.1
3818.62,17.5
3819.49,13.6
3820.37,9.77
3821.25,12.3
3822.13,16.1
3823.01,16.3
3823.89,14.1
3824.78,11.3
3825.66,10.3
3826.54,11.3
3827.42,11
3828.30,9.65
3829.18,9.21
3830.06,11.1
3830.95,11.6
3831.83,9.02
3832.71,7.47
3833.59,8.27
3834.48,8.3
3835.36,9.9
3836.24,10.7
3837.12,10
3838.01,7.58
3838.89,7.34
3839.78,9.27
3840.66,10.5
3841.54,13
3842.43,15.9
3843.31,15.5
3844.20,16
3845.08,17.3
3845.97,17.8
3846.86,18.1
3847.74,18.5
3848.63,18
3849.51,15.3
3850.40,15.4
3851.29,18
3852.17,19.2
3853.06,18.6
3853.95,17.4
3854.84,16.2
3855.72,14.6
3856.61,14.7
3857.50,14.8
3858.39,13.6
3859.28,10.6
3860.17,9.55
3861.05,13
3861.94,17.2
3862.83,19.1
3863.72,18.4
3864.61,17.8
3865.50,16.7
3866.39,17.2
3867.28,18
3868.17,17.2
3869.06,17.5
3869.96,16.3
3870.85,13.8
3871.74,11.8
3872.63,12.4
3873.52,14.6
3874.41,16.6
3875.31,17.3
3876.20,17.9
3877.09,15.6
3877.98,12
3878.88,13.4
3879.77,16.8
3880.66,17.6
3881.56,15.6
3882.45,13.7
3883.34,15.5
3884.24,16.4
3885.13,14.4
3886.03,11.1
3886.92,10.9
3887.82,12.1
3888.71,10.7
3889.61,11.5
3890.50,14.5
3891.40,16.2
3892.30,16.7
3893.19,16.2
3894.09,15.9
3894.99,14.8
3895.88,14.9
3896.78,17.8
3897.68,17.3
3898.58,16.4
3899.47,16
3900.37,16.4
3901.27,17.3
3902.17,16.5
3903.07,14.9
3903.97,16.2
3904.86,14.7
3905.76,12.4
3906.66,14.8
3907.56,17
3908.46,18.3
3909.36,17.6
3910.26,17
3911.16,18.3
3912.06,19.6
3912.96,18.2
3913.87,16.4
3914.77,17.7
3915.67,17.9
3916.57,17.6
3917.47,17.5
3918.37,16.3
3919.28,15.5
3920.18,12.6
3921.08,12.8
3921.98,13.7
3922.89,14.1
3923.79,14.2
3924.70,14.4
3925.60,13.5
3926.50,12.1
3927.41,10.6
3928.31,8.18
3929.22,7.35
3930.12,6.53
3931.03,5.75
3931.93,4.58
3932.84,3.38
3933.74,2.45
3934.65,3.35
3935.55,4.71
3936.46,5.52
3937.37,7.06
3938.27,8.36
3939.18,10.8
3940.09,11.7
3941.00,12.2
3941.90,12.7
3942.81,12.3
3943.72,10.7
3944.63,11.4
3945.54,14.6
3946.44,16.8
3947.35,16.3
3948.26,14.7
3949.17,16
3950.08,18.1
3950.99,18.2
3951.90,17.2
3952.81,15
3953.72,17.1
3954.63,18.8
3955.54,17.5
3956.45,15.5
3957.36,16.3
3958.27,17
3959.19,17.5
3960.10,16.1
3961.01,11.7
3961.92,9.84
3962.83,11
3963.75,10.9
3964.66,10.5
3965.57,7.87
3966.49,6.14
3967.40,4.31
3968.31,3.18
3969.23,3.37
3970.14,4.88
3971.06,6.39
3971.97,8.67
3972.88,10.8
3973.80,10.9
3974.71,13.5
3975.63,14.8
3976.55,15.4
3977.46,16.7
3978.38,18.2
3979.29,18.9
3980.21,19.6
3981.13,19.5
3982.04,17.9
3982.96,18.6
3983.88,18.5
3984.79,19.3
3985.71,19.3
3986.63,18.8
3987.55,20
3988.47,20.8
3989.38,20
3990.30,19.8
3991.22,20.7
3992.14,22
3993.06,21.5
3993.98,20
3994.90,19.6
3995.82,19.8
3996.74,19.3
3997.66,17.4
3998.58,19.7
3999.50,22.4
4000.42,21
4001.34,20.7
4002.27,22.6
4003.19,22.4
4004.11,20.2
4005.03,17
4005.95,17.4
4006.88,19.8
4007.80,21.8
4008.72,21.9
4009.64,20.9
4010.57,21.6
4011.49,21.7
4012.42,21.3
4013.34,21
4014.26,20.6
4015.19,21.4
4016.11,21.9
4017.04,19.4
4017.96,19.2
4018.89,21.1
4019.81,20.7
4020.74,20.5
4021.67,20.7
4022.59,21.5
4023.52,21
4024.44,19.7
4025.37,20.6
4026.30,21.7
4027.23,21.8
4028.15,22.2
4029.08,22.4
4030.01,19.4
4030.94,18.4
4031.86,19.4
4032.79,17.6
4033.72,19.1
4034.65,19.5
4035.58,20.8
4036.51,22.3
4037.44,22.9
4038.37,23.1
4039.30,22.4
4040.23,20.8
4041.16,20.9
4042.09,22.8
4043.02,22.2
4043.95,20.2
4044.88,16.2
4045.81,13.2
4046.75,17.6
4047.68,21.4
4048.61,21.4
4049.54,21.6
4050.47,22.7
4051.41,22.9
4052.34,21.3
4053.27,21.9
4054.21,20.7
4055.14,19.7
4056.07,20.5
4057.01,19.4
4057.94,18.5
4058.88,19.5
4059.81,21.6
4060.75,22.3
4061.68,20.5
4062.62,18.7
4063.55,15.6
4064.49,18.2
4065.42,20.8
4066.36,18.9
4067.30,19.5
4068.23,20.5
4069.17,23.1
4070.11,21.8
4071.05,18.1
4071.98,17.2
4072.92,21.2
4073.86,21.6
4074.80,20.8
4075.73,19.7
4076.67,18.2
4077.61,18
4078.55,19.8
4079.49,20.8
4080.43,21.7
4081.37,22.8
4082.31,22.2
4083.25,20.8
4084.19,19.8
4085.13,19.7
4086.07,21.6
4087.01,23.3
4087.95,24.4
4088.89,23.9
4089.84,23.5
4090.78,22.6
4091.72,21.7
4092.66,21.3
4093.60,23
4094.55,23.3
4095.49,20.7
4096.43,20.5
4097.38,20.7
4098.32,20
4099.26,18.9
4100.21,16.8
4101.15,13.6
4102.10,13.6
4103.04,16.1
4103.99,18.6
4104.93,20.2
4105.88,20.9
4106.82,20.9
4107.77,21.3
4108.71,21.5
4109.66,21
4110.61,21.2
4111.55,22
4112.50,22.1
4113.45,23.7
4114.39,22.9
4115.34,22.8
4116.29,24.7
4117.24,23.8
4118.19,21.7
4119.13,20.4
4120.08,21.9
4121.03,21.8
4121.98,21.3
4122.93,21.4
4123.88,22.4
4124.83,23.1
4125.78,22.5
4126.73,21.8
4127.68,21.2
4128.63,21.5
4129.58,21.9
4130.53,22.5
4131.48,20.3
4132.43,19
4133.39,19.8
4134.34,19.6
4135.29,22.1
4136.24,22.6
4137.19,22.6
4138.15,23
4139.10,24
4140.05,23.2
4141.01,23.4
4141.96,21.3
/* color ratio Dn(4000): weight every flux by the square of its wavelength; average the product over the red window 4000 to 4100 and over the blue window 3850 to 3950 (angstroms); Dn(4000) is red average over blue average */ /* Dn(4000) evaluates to 1.6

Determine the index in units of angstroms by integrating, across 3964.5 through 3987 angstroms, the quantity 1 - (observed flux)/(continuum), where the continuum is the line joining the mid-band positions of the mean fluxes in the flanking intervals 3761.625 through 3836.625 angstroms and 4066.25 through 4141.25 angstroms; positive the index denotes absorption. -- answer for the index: 6.8 angstroms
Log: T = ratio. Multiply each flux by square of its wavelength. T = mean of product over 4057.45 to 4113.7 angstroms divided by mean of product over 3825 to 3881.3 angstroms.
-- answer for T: 1.6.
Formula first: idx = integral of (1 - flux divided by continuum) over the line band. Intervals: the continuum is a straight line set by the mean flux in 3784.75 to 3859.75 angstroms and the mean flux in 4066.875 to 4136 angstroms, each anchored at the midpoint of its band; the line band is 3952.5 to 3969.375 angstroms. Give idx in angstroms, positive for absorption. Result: 5.2 angstroms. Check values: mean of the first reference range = 14.5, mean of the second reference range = 21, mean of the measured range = 12.2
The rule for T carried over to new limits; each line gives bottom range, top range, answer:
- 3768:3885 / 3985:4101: 1.51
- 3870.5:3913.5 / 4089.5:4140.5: 1.54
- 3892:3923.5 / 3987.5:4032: 1.34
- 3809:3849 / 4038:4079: 1.71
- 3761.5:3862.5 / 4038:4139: 1.60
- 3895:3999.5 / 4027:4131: 1.54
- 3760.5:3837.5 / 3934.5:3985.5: 0.94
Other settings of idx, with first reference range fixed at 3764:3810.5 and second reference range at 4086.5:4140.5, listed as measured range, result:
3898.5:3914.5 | 1.5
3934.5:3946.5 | 5.6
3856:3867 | 1.5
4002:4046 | -1.2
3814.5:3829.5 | 3.6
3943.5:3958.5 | 2.4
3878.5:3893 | 3.1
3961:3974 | 7.7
